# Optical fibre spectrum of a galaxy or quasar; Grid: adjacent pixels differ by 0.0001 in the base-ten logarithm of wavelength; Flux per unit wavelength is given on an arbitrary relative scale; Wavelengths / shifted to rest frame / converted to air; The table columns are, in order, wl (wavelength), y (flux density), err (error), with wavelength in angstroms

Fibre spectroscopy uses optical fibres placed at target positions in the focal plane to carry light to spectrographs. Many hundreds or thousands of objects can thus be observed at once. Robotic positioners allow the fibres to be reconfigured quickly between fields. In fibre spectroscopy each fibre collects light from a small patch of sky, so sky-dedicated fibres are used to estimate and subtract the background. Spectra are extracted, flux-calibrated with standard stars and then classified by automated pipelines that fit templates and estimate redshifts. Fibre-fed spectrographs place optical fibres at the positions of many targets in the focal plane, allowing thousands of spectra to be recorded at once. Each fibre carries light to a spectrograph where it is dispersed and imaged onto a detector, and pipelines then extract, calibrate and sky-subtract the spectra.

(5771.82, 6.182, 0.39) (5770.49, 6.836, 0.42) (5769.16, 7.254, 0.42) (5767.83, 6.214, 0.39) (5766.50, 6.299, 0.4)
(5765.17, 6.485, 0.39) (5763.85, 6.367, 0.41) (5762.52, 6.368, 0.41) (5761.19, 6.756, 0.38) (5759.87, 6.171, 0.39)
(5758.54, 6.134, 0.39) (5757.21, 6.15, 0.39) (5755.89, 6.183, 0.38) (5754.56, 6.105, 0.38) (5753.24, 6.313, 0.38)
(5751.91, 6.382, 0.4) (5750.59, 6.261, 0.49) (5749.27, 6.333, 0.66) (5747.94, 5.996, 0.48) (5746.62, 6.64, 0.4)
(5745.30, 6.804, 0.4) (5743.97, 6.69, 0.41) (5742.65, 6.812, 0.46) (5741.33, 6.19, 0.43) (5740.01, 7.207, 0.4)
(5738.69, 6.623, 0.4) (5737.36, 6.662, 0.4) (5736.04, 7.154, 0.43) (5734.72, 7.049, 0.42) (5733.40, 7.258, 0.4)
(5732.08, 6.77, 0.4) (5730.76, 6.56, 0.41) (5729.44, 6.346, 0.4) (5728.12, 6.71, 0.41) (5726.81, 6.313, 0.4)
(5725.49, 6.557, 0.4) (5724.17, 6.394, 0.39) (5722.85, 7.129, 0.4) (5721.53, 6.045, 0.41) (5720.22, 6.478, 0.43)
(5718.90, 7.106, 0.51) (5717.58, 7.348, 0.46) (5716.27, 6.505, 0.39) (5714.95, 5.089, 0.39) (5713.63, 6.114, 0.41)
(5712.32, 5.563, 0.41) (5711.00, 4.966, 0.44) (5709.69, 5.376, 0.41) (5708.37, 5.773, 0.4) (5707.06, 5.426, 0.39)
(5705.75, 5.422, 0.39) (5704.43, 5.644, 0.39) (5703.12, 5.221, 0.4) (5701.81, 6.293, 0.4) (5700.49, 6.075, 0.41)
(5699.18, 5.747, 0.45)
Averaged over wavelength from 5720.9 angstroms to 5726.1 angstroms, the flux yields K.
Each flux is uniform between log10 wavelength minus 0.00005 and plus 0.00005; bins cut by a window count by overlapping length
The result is 6.53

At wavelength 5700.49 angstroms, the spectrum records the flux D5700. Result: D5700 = 6.075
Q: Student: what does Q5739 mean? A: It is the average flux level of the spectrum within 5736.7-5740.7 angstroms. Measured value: 6.82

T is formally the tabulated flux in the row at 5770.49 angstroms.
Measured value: 6.836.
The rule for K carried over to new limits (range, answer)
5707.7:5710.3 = 5.57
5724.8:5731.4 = 6.5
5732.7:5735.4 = 7.15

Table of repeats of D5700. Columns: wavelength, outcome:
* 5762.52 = 6.368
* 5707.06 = 5.426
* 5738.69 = 6.623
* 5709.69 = 5.376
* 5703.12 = 5.221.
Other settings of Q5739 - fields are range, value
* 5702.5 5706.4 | 5.43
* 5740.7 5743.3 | 6.51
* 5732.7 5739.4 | 6.94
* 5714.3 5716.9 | 5.78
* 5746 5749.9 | 6.31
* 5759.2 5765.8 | 6.43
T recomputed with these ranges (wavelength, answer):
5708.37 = 5.773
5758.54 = 6.134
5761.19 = 6.756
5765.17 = 6.485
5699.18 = 5.747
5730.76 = 6.56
